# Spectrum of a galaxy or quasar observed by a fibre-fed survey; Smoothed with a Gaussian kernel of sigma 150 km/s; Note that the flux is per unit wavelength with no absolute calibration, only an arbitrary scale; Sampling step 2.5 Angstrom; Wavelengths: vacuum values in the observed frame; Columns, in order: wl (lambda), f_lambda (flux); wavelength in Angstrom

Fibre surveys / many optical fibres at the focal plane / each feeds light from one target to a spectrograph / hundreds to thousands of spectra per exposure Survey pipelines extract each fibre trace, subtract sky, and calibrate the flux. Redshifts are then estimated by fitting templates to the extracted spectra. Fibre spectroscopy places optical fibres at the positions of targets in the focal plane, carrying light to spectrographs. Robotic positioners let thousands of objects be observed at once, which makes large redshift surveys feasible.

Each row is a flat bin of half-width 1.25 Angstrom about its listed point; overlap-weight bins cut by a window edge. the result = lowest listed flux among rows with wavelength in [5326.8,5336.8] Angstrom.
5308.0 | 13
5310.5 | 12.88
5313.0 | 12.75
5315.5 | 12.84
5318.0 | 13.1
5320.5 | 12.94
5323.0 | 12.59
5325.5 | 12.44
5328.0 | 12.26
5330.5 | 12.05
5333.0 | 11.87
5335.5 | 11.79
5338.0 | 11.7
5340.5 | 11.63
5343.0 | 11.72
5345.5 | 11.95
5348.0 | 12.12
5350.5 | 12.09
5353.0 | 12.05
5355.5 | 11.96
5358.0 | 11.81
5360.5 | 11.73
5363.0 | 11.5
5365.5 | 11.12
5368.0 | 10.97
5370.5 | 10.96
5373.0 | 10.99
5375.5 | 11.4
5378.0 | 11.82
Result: 11.79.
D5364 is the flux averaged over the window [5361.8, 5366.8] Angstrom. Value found 11.3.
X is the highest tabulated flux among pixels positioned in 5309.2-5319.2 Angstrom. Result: 13.1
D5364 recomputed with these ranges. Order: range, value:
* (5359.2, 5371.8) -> 11.3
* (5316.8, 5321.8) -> 13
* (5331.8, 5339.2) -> 11.8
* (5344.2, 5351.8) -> 12.1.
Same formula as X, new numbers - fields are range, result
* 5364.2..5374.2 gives 11.12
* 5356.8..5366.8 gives 11.81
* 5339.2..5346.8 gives 11.95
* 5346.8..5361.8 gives 12.12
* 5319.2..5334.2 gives 12.94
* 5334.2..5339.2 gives 11.79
